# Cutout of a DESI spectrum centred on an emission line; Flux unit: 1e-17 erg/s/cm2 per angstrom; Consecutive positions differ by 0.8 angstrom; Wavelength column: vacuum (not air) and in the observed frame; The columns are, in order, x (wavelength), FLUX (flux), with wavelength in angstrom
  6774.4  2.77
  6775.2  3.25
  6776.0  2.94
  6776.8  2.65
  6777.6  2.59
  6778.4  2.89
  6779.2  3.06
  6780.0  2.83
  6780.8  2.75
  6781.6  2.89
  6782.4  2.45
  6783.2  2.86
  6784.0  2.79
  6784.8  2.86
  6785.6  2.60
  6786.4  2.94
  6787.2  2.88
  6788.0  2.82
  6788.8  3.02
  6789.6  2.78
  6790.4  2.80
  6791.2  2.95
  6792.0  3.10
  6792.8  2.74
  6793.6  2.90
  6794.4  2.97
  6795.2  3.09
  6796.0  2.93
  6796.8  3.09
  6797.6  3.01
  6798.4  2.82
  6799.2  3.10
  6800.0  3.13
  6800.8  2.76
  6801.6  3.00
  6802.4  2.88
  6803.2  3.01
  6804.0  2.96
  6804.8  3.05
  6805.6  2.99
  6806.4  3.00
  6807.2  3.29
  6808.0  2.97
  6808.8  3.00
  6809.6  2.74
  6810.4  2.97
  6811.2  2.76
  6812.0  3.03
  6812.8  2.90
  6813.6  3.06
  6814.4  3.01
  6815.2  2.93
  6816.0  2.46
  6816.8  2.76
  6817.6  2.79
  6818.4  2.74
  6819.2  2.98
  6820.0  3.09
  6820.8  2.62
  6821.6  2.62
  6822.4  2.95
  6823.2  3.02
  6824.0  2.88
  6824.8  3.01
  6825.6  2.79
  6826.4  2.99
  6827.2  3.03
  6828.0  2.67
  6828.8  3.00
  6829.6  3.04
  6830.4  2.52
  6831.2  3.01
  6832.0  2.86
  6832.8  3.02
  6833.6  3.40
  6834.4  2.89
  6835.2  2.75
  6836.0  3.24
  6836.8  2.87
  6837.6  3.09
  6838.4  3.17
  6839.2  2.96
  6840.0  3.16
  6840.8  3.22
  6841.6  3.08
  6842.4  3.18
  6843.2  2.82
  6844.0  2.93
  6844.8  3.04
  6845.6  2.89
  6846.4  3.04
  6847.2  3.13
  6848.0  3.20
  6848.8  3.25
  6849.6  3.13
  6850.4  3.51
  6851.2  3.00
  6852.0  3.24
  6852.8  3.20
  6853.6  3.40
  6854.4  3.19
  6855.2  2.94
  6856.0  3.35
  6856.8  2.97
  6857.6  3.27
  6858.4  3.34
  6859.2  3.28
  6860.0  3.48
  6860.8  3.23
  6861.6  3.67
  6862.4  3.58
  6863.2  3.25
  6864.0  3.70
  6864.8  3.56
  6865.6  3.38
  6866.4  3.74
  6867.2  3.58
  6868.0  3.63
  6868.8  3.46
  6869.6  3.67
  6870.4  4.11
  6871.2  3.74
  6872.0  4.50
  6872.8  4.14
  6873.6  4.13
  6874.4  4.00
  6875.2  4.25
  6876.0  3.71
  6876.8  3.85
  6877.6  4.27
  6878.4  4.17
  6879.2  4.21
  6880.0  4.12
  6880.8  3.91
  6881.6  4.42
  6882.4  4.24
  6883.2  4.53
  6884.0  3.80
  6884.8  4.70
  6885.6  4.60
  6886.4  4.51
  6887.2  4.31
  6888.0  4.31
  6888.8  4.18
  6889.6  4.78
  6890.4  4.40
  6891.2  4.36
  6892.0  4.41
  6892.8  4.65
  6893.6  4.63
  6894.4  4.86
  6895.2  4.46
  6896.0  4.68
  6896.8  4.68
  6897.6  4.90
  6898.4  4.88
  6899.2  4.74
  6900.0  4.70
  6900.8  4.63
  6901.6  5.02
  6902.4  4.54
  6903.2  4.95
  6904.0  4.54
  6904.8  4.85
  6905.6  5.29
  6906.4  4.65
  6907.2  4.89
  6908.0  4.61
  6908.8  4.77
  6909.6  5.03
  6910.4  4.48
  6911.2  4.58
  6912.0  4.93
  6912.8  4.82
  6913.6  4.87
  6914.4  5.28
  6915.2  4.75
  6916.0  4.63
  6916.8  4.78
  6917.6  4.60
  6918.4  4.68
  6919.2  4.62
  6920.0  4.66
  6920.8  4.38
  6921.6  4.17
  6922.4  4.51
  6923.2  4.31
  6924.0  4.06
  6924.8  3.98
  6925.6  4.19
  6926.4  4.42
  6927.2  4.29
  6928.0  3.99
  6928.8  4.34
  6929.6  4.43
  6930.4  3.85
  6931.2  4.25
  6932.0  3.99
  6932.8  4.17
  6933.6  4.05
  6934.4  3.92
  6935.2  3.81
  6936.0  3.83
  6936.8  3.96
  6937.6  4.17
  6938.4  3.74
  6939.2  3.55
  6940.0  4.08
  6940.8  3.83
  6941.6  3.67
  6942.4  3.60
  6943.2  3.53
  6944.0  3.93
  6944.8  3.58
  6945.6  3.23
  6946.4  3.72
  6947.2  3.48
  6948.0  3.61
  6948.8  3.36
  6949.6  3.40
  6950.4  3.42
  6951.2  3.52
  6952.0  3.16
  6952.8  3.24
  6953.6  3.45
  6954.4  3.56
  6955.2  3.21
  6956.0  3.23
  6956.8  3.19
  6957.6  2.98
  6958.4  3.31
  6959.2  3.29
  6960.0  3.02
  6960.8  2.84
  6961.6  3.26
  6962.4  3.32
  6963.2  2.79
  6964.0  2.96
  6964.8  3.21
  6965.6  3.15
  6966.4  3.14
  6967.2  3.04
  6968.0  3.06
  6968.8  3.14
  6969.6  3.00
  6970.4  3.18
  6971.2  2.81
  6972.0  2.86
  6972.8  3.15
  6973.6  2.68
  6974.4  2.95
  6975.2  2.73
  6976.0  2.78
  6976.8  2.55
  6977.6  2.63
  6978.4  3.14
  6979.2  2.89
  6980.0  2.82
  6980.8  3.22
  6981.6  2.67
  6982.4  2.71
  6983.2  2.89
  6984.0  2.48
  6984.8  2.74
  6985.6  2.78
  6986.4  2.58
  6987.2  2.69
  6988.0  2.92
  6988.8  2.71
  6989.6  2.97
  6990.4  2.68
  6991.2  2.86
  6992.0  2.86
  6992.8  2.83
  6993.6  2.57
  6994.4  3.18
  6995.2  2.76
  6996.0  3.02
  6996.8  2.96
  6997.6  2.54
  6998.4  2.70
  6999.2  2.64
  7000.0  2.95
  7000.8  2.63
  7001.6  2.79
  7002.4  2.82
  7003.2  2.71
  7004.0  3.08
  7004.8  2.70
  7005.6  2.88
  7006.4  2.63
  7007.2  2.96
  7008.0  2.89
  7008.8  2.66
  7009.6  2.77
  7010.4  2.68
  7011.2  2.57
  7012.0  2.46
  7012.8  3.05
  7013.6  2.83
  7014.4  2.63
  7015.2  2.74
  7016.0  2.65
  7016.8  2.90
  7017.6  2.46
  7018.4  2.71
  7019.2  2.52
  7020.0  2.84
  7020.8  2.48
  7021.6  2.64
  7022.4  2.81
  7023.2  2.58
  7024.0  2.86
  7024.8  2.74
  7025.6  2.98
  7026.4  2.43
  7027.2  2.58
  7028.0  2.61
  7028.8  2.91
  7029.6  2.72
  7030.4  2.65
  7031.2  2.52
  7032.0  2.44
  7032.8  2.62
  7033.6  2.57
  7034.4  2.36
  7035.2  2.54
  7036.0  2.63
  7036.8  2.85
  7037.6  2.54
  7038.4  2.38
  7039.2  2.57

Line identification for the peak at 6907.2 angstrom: Mg II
